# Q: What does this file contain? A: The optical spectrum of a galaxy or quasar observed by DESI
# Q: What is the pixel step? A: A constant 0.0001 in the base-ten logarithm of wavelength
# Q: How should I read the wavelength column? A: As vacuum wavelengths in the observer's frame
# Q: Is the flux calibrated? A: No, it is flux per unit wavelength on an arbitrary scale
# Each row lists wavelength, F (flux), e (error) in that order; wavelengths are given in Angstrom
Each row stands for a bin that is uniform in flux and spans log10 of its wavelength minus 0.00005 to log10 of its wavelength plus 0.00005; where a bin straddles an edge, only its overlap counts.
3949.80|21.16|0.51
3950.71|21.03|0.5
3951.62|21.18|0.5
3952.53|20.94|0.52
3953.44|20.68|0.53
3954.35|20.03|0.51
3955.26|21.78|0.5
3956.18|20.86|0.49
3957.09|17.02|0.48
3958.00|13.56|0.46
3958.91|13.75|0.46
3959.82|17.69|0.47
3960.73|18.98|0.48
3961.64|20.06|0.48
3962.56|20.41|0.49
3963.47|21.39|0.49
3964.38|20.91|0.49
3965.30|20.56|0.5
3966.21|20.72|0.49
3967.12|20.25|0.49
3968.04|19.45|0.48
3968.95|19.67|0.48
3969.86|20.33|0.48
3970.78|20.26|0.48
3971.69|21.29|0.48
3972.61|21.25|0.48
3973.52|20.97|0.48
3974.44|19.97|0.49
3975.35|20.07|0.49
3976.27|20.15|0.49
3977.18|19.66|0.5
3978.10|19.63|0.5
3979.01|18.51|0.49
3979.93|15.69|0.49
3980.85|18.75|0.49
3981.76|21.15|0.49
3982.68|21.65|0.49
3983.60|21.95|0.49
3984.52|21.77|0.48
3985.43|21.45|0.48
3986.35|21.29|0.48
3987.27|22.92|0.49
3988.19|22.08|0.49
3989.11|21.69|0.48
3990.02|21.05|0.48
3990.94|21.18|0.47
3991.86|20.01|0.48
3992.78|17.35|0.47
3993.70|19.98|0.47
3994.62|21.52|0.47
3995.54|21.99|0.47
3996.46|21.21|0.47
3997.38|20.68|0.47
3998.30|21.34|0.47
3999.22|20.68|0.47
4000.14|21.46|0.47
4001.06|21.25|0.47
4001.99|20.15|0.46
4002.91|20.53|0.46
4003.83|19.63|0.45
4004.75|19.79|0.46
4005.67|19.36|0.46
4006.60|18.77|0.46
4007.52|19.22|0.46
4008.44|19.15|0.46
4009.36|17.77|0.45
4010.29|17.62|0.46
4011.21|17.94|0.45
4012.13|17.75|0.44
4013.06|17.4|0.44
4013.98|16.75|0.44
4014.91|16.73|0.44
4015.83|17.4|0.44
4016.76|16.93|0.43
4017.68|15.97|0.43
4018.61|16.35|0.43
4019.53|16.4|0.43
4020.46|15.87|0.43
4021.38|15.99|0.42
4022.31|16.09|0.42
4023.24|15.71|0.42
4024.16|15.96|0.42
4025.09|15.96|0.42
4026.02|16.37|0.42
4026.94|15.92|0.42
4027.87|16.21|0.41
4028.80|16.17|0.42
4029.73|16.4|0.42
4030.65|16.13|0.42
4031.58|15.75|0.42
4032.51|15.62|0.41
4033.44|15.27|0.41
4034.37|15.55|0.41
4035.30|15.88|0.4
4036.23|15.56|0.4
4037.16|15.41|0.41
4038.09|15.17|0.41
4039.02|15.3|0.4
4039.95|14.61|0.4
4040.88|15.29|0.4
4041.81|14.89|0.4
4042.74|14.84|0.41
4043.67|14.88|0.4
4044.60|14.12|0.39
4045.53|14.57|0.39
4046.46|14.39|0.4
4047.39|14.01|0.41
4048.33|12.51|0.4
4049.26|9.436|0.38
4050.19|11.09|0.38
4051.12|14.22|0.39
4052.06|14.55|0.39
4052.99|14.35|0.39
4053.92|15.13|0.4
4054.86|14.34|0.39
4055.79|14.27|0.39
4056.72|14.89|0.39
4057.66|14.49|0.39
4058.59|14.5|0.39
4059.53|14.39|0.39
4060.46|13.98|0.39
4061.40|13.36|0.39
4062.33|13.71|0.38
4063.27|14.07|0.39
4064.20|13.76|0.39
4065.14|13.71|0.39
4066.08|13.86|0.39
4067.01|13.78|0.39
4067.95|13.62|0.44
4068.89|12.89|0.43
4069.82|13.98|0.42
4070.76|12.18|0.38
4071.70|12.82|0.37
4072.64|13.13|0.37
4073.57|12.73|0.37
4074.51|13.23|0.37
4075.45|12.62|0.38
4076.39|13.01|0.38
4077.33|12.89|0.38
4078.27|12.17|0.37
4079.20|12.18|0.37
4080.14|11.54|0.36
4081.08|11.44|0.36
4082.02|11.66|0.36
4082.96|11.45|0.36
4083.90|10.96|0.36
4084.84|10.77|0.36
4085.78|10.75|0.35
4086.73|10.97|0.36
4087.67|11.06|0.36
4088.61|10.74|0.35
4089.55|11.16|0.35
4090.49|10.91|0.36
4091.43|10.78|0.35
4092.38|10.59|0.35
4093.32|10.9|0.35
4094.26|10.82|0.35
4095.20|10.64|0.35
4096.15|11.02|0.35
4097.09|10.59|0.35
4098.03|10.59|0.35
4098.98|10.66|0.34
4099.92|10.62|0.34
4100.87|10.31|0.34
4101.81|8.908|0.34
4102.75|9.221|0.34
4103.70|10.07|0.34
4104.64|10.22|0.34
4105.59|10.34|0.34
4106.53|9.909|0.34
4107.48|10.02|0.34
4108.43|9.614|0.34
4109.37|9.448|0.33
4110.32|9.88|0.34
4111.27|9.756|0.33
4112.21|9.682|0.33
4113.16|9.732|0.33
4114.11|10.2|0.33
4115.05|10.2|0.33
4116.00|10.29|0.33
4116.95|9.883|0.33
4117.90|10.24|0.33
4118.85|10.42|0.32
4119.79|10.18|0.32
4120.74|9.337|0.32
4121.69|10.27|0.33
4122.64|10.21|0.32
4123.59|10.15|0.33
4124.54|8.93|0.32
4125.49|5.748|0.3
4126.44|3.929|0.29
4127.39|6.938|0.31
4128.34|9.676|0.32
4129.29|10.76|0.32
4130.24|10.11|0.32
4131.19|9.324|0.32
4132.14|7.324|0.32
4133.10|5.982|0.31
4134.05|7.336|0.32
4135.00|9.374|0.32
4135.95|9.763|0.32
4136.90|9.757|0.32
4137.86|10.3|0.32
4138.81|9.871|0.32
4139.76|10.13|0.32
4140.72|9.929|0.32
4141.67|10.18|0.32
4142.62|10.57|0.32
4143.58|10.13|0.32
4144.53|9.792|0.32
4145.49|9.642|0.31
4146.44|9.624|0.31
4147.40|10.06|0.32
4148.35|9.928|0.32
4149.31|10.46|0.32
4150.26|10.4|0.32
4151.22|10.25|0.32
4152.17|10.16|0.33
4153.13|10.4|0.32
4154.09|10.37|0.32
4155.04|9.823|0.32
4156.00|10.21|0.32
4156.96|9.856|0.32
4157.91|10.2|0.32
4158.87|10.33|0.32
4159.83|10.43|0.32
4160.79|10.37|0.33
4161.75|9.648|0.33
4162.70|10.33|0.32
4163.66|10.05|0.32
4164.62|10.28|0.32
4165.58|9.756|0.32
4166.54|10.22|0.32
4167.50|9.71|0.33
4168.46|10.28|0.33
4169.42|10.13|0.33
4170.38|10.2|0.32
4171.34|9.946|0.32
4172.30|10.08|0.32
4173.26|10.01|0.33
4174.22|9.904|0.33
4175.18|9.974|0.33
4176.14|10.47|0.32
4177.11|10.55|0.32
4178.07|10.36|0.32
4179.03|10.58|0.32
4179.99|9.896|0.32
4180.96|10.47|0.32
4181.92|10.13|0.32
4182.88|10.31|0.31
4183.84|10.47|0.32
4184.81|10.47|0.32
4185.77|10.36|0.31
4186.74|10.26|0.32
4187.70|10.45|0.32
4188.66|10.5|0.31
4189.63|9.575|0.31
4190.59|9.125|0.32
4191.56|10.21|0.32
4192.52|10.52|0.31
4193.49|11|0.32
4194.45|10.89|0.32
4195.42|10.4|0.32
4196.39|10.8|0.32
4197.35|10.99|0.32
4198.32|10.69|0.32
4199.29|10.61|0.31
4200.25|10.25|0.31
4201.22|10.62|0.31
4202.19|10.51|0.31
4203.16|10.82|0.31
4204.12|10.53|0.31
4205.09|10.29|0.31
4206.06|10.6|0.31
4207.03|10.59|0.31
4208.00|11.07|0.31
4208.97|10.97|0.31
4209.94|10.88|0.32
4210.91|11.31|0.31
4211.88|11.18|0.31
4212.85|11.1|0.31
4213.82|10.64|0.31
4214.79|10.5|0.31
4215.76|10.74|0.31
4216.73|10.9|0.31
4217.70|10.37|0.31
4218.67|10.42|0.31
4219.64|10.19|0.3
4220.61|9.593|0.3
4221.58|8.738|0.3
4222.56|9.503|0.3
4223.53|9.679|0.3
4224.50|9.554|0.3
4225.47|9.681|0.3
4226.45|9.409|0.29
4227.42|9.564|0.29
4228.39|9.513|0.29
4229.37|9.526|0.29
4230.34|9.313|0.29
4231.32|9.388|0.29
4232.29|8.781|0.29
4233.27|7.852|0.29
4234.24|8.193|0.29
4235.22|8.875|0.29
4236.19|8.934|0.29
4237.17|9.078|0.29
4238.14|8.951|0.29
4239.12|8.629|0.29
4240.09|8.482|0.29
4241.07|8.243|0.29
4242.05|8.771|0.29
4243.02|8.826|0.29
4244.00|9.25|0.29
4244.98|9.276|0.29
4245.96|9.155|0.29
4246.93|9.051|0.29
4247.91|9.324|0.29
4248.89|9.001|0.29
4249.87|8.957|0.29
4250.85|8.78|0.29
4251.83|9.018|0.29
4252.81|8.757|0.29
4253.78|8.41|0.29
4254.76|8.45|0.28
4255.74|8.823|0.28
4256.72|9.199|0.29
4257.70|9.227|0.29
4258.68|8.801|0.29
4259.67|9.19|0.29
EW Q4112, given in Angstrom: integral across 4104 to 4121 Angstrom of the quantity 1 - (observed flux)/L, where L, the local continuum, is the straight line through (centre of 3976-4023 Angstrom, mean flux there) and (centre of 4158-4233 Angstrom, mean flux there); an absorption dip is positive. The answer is 5.0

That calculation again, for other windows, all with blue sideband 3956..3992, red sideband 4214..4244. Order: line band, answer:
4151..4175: 3.9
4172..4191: 1.9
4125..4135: 4.2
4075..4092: 4.3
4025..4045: 2.2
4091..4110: 5.8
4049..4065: 2.6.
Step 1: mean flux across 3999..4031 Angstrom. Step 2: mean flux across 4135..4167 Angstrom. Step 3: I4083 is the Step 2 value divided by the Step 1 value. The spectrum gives 0.57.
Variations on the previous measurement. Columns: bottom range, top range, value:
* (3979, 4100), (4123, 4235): 0.64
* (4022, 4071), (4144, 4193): 0.70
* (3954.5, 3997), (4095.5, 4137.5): 0.47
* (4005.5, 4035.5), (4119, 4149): 0.55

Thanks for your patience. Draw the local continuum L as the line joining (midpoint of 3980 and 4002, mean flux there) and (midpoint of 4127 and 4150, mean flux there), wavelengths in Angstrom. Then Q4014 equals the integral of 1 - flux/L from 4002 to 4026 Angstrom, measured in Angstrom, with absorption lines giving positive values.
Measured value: 2.09 Angstrom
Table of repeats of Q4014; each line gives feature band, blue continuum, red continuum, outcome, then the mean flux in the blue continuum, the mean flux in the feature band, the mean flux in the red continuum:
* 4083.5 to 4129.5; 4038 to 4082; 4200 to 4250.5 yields 9.4 Angstrom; 13.6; 9.97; 9.71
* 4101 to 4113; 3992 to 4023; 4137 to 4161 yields 2.7 Angstrom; 18.7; 9.77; 10.1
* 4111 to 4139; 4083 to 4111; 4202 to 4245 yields 3.0 Angstrom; 10.4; 9.18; 9.76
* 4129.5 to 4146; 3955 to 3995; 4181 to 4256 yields 4.7 Angstrom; 20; 9.41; 9.82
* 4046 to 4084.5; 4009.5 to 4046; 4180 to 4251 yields 4.1 Angstrom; 16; 13.2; 9.9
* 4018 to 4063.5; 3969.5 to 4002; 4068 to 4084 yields 2.1 Angstrom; 20.6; 14.9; 12.5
